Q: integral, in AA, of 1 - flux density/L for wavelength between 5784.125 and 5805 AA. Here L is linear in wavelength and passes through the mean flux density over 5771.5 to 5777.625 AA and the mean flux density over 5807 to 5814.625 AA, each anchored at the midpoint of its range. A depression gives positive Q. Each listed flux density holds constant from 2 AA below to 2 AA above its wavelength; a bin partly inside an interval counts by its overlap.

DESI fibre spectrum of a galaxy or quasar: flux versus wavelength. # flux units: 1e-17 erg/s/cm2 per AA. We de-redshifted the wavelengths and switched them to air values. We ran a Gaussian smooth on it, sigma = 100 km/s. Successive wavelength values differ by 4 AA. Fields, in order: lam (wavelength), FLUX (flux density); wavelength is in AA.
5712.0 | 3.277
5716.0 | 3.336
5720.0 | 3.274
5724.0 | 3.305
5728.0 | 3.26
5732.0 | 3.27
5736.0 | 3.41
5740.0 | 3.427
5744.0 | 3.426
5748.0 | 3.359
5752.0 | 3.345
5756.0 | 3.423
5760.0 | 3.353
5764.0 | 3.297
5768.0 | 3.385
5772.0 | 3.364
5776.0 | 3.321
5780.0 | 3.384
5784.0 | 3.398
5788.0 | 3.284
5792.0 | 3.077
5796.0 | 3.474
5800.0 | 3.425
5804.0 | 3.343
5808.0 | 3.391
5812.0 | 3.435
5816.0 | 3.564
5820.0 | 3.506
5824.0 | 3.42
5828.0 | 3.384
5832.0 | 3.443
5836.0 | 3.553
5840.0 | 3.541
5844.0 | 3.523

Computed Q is 0.4 AA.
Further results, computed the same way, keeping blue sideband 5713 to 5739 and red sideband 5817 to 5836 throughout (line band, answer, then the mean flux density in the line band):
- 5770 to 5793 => 0.5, 3.31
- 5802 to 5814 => 0.1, 3.39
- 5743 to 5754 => -0.1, 3.37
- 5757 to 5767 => 0.1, 3.34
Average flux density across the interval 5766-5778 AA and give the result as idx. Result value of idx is 3.36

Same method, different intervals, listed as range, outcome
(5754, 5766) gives 3.36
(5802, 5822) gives 3.45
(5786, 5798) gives 3.28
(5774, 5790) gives 3.35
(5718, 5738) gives 3.3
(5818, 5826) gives 3.46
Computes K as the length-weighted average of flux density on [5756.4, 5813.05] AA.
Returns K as 3.35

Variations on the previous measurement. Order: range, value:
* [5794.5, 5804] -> 3.43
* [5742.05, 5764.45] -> 3.37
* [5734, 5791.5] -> 3.36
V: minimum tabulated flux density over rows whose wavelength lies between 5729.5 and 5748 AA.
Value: 3.27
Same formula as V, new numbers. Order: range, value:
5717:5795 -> 3.077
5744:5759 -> 3.345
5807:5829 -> 3.384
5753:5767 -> 3.297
